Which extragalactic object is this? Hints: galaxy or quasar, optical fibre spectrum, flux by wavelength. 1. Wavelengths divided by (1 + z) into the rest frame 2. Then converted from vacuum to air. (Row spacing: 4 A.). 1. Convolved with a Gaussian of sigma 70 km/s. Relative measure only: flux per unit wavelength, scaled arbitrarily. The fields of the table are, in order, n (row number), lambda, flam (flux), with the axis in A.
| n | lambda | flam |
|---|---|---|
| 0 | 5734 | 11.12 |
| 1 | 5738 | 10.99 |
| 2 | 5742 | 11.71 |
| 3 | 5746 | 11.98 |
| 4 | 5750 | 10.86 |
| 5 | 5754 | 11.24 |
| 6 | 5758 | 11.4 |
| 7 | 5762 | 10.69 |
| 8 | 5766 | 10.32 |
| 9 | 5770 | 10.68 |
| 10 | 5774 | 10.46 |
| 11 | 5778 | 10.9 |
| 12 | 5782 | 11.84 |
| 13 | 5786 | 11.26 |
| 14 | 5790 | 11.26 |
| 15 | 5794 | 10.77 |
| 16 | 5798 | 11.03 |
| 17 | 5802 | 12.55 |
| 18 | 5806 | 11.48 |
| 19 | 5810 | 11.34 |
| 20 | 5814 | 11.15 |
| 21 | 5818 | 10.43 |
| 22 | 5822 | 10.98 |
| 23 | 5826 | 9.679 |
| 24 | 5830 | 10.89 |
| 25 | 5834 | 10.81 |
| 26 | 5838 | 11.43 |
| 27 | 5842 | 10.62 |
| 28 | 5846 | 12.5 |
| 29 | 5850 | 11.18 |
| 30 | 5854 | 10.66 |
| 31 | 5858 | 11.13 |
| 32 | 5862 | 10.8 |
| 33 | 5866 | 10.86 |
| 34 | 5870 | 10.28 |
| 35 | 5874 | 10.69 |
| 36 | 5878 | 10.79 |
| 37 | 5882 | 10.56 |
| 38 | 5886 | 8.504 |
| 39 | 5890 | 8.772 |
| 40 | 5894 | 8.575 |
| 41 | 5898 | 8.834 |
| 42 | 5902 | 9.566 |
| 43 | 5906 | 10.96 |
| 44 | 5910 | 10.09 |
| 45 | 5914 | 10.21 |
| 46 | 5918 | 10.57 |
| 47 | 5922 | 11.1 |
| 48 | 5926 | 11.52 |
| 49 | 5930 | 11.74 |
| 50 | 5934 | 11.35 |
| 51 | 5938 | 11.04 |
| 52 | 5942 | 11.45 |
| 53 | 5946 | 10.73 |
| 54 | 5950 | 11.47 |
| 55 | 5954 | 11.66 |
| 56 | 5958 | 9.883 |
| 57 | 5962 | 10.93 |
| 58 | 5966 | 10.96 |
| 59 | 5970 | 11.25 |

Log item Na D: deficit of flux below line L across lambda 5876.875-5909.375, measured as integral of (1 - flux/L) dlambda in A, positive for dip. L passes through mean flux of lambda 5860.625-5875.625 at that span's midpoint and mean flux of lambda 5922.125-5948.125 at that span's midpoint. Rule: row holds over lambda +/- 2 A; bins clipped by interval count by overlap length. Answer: 4.0 A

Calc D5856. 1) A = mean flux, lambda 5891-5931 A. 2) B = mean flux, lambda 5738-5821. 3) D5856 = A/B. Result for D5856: 0.92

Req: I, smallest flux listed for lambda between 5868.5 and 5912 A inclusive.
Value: 8.504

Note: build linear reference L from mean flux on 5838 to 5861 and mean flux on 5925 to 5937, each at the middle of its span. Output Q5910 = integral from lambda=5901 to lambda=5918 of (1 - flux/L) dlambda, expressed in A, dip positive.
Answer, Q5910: 1.7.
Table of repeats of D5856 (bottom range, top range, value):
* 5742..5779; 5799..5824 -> 1.03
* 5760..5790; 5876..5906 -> 0.87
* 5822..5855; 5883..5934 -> 0.92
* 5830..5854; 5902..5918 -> 0.92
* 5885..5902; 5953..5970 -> 1.24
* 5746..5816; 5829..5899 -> 0.94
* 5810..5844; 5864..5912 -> 0.92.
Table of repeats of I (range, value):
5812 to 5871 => 9.679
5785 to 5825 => 10.43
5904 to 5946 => 10.09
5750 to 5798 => 10.32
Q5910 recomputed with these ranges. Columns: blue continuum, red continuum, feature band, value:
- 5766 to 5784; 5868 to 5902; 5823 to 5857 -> -2.81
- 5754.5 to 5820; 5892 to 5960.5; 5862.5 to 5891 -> 1.72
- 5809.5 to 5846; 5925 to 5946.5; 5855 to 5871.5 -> 0.38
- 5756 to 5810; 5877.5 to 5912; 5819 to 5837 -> -0.21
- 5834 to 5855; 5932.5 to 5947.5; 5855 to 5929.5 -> 6.37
